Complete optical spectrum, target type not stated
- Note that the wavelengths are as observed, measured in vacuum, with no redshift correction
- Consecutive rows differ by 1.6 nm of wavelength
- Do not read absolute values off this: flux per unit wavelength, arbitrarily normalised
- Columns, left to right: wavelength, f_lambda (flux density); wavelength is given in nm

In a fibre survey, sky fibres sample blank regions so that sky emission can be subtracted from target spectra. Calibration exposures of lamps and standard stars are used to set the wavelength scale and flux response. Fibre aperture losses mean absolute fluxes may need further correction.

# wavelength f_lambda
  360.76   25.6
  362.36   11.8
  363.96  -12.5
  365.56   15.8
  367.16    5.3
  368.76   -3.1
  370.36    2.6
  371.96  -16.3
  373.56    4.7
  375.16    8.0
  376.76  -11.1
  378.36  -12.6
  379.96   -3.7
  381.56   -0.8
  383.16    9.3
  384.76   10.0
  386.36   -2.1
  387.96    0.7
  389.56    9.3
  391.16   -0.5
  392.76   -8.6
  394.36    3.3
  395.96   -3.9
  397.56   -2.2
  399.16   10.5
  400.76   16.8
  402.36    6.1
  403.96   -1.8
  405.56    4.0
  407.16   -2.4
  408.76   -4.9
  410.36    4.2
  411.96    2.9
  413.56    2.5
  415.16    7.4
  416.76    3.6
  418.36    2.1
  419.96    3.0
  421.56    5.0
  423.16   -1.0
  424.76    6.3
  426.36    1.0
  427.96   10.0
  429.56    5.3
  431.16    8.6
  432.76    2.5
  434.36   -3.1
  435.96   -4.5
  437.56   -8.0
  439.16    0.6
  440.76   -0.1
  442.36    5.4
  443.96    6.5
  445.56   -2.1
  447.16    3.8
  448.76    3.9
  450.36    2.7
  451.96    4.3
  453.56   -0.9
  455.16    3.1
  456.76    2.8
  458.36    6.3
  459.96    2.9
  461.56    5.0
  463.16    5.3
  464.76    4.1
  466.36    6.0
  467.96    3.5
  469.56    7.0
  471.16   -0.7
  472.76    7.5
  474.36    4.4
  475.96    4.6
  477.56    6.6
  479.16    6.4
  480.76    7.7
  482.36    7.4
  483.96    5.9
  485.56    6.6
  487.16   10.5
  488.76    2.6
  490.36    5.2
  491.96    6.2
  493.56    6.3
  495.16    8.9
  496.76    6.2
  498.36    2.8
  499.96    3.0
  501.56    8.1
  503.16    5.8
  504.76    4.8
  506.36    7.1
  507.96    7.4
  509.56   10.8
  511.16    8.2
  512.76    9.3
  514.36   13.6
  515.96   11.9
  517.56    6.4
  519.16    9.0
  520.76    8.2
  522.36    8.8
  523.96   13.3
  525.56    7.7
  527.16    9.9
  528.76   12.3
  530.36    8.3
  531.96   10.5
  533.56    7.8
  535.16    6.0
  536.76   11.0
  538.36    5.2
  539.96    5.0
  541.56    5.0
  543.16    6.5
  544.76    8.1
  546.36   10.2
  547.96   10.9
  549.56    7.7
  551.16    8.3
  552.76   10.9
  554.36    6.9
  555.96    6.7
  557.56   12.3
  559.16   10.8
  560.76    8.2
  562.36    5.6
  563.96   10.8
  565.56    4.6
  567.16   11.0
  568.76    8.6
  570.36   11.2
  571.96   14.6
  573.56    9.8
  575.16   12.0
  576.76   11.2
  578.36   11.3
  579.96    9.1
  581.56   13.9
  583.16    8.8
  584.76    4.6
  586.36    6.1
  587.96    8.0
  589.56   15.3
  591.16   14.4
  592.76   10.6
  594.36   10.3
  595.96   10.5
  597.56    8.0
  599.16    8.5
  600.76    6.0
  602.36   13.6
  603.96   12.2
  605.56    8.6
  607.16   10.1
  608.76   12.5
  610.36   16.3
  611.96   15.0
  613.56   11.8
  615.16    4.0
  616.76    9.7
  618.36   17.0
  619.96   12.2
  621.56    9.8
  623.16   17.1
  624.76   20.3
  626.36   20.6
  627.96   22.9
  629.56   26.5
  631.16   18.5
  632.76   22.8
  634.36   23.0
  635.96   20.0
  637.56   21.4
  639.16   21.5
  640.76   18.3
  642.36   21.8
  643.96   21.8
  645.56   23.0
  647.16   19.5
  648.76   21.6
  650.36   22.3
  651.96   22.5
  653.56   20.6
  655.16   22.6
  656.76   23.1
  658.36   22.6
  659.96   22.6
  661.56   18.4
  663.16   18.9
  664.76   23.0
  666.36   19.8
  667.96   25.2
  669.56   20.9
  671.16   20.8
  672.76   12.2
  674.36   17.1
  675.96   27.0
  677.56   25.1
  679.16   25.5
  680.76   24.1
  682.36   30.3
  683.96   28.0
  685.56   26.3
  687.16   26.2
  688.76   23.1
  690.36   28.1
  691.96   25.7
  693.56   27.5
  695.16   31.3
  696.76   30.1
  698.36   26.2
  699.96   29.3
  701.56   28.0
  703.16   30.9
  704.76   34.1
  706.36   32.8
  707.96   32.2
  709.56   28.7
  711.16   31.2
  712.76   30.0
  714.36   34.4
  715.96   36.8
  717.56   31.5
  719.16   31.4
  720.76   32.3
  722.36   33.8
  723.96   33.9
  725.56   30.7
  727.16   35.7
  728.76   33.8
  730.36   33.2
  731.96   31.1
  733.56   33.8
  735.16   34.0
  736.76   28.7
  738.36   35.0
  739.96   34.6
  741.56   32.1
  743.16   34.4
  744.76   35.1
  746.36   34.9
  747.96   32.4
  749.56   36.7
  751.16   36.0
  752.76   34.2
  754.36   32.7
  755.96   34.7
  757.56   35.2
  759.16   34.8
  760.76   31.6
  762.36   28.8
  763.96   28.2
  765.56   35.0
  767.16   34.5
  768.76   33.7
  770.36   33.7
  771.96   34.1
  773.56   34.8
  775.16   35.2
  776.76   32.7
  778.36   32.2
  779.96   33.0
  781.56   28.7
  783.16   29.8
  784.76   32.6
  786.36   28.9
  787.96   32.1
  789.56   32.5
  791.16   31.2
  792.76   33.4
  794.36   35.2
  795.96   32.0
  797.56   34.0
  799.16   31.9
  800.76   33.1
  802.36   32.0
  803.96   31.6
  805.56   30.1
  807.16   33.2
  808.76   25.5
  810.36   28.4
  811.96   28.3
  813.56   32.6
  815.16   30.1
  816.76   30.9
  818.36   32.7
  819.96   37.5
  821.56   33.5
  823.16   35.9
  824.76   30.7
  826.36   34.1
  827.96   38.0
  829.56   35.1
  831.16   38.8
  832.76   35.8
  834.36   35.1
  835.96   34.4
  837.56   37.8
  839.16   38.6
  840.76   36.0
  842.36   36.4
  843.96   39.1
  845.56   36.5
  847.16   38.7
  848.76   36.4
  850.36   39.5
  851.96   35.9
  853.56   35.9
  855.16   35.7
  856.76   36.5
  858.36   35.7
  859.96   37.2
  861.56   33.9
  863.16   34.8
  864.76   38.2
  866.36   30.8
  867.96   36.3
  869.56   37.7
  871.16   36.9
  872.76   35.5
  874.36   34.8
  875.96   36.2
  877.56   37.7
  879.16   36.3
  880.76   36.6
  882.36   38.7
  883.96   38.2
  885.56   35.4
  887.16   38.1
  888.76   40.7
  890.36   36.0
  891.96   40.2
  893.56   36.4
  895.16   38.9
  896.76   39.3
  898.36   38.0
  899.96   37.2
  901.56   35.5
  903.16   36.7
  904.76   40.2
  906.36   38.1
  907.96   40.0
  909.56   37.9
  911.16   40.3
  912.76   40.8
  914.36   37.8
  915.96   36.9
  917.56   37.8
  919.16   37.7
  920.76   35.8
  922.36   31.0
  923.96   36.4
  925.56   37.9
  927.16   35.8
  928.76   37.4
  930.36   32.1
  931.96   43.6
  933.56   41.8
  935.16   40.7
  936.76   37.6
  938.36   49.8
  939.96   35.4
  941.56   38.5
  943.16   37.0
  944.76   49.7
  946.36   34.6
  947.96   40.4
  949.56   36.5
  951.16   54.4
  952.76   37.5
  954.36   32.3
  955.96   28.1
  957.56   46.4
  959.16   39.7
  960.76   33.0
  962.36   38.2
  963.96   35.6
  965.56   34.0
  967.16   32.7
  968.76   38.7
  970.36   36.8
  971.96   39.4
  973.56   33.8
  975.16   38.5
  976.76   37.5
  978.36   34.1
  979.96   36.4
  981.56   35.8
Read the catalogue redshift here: 0.56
